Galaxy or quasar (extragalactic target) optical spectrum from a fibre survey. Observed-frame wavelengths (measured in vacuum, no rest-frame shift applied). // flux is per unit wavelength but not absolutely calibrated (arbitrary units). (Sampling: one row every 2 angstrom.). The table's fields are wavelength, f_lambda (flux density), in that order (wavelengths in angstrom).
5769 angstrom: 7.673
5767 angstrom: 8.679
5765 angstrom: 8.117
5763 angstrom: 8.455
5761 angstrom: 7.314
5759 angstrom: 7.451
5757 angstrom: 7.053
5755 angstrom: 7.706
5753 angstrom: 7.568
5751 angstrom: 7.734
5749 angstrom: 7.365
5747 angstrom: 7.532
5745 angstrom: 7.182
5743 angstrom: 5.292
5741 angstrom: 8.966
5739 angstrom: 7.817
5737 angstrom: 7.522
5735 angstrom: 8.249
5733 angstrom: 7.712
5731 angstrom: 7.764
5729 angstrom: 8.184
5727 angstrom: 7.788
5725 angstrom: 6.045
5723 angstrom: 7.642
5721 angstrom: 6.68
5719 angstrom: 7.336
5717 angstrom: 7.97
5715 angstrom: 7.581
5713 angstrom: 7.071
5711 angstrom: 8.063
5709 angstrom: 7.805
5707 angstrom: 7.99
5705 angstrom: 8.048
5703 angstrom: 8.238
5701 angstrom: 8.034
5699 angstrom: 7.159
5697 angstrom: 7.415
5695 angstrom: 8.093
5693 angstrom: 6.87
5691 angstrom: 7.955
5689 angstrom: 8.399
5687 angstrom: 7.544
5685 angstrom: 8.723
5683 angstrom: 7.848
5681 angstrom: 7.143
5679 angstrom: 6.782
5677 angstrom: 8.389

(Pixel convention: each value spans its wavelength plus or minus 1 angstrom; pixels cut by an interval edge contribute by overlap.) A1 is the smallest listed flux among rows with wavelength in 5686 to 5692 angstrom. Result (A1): 7.544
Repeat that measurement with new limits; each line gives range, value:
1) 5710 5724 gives 6.68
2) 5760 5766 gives 7.314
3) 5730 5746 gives 5.292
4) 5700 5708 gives 7.99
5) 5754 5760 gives 7.053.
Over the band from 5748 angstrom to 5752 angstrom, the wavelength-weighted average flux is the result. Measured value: 7.55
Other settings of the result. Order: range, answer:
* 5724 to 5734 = 7.5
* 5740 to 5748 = 7.24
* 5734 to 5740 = 7.86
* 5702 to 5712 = 8.03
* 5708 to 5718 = 7.7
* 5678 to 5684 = 7.26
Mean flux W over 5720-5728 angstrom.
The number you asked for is 7.04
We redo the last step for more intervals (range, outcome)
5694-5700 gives 7.56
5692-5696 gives 7.48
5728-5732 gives 7.97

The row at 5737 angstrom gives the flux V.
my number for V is 7.522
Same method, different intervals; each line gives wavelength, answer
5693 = 6.87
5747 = 7.532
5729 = 8.184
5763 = 8.455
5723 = 7.642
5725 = 6.045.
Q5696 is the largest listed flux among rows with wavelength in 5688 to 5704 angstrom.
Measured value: 8.399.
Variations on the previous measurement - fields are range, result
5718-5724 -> 7.642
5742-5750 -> 7.532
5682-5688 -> 8.723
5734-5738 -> 8.249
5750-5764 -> 8.455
